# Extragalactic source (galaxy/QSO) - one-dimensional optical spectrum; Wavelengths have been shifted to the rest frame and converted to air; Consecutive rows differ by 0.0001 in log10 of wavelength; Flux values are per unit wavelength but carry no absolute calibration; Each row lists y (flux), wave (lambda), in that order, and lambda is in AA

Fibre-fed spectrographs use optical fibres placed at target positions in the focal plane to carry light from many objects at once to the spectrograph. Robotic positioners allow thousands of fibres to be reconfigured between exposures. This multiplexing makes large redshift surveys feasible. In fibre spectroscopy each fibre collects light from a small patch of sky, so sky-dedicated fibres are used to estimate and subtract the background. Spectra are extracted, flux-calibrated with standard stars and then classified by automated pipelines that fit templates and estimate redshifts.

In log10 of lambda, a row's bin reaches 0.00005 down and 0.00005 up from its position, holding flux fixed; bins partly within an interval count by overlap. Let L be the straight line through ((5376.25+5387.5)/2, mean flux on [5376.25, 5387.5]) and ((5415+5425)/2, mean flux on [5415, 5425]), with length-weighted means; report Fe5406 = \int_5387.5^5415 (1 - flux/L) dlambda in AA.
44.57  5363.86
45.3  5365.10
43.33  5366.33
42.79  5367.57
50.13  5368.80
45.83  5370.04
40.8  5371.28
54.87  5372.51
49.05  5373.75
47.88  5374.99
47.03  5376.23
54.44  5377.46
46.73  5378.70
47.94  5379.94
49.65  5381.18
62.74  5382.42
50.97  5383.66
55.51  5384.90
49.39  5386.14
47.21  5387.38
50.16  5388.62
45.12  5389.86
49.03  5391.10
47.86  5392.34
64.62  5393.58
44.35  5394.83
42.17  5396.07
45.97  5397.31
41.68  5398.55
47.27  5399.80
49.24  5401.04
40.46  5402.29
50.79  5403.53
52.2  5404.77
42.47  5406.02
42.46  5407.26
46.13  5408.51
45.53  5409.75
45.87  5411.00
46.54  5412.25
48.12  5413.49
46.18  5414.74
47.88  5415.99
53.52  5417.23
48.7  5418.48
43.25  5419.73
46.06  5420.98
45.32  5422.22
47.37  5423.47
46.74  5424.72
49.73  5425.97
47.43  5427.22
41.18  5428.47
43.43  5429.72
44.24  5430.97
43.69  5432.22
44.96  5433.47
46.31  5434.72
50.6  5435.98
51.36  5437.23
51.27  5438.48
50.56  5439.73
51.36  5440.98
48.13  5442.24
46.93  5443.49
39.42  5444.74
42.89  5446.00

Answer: 1.3 AA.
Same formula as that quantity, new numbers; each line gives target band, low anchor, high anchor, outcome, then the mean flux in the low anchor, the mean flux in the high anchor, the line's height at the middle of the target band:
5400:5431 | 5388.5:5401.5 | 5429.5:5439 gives 0.63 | 47.9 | 47.1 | 47.5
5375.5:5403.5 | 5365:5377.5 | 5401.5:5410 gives -1.58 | 47.2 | 45.8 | 46.5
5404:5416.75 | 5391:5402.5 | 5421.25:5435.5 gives 0.04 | 47.4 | 45.6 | 46.6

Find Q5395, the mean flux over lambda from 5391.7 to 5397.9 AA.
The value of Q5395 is 49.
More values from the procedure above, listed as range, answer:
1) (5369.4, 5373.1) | 47.1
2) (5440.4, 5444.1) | 48.7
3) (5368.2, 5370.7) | 47.7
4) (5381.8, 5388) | 53.2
